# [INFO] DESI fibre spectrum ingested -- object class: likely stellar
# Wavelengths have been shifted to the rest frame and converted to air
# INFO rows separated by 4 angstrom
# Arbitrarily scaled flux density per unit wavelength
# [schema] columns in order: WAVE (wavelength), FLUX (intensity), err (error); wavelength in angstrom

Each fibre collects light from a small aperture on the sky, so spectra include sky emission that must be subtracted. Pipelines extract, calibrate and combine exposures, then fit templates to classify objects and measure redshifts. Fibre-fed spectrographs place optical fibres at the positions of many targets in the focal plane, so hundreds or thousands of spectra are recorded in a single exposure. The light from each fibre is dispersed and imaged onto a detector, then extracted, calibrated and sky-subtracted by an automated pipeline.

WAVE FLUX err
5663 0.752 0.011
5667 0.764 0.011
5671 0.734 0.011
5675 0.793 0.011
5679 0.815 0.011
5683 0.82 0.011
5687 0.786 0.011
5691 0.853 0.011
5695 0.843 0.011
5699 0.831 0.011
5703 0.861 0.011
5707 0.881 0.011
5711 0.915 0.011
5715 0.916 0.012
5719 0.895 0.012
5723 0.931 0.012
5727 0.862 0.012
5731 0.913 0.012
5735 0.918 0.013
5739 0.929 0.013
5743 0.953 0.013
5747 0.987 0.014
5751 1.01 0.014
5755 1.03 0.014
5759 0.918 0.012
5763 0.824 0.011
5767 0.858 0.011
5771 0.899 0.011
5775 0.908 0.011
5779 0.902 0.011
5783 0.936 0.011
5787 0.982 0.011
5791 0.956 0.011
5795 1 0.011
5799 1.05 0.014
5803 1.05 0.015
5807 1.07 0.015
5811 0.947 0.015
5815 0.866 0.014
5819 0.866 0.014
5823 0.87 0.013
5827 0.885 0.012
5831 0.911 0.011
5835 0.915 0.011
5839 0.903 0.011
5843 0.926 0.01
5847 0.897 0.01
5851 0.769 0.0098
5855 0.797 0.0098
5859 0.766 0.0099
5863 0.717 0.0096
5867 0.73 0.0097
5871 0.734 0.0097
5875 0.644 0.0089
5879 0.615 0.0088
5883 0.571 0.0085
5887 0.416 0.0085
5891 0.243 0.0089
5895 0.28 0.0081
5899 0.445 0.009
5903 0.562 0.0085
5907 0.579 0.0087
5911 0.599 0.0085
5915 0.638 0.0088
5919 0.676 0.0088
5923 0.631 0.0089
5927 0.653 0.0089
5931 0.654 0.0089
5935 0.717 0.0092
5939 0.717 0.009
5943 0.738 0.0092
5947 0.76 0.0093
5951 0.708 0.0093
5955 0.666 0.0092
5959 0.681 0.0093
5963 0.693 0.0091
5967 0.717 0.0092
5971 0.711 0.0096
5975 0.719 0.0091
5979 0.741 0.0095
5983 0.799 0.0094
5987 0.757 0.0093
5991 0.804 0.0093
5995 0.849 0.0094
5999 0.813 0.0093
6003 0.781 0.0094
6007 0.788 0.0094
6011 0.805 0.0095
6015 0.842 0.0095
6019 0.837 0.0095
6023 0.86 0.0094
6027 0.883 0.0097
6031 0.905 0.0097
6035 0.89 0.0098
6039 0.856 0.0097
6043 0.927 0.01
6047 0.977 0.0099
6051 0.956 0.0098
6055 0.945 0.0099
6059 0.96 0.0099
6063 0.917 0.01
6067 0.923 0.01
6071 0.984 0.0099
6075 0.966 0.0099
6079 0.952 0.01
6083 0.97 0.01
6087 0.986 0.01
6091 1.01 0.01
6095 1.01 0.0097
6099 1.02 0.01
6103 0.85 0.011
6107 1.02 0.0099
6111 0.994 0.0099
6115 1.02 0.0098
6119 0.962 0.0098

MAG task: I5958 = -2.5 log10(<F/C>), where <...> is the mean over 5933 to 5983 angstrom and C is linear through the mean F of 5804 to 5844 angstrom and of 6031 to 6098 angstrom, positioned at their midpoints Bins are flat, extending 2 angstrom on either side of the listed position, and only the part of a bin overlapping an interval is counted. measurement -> 0.290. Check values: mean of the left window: 0.919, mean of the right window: 0.951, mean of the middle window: 0.717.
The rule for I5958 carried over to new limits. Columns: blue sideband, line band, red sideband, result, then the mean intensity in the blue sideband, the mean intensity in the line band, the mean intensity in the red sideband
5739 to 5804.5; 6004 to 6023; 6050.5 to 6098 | 0.175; 0.952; 0.82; 0.966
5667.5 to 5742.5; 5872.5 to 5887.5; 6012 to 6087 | 0.462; 0.861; 0.582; 0.92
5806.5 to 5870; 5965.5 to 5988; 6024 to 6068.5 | 0.211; 0.858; 0.74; 0.92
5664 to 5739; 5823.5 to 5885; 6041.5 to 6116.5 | 0.143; 0.852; 0.787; 0.968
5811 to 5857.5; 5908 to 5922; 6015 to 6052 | 0.361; 0.875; 0.633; 0.894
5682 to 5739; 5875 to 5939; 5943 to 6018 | 0.372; 0.876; 0.56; 0.758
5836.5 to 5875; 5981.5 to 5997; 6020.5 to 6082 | 0.107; 0.797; 0.802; 0.927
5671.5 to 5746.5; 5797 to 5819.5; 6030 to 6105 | -0.103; 0.873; 0.982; 0.948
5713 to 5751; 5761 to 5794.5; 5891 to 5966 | -0.070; 0.927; 0.912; 0.624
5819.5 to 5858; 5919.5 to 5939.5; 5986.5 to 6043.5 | 0.263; 0.872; 0.671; 0.84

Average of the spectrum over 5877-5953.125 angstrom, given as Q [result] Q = 0.59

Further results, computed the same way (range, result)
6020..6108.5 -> 0.942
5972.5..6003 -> 0.782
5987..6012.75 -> 0.803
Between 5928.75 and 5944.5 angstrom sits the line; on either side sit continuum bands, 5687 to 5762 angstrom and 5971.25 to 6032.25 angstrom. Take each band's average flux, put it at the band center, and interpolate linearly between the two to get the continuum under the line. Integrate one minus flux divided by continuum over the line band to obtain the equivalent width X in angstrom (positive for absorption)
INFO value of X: 2.4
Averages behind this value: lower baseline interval 0.909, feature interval 0.705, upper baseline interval 0.808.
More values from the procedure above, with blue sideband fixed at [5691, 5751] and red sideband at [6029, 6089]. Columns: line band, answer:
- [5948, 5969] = 5.3 angstrom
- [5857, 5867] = 2.0 angstrom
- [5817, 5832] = 0.6 angstrom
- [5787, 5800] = -1.2 angstrom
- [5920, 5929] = 2.7 angstrom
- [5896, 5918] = 8.8 angstrom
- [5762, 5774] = 0.6 angstrom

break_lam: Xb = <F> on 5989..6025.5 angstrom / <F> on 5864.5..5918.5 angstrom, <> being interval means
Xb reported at 1.5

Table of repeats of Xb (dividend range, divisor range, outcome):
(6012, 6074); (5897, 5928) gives 1.53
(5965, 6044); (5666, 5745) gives 0.94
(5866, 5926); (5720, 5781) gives 0.60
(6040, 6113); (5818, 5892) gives 1.28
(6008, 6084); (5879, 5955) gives 1.54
